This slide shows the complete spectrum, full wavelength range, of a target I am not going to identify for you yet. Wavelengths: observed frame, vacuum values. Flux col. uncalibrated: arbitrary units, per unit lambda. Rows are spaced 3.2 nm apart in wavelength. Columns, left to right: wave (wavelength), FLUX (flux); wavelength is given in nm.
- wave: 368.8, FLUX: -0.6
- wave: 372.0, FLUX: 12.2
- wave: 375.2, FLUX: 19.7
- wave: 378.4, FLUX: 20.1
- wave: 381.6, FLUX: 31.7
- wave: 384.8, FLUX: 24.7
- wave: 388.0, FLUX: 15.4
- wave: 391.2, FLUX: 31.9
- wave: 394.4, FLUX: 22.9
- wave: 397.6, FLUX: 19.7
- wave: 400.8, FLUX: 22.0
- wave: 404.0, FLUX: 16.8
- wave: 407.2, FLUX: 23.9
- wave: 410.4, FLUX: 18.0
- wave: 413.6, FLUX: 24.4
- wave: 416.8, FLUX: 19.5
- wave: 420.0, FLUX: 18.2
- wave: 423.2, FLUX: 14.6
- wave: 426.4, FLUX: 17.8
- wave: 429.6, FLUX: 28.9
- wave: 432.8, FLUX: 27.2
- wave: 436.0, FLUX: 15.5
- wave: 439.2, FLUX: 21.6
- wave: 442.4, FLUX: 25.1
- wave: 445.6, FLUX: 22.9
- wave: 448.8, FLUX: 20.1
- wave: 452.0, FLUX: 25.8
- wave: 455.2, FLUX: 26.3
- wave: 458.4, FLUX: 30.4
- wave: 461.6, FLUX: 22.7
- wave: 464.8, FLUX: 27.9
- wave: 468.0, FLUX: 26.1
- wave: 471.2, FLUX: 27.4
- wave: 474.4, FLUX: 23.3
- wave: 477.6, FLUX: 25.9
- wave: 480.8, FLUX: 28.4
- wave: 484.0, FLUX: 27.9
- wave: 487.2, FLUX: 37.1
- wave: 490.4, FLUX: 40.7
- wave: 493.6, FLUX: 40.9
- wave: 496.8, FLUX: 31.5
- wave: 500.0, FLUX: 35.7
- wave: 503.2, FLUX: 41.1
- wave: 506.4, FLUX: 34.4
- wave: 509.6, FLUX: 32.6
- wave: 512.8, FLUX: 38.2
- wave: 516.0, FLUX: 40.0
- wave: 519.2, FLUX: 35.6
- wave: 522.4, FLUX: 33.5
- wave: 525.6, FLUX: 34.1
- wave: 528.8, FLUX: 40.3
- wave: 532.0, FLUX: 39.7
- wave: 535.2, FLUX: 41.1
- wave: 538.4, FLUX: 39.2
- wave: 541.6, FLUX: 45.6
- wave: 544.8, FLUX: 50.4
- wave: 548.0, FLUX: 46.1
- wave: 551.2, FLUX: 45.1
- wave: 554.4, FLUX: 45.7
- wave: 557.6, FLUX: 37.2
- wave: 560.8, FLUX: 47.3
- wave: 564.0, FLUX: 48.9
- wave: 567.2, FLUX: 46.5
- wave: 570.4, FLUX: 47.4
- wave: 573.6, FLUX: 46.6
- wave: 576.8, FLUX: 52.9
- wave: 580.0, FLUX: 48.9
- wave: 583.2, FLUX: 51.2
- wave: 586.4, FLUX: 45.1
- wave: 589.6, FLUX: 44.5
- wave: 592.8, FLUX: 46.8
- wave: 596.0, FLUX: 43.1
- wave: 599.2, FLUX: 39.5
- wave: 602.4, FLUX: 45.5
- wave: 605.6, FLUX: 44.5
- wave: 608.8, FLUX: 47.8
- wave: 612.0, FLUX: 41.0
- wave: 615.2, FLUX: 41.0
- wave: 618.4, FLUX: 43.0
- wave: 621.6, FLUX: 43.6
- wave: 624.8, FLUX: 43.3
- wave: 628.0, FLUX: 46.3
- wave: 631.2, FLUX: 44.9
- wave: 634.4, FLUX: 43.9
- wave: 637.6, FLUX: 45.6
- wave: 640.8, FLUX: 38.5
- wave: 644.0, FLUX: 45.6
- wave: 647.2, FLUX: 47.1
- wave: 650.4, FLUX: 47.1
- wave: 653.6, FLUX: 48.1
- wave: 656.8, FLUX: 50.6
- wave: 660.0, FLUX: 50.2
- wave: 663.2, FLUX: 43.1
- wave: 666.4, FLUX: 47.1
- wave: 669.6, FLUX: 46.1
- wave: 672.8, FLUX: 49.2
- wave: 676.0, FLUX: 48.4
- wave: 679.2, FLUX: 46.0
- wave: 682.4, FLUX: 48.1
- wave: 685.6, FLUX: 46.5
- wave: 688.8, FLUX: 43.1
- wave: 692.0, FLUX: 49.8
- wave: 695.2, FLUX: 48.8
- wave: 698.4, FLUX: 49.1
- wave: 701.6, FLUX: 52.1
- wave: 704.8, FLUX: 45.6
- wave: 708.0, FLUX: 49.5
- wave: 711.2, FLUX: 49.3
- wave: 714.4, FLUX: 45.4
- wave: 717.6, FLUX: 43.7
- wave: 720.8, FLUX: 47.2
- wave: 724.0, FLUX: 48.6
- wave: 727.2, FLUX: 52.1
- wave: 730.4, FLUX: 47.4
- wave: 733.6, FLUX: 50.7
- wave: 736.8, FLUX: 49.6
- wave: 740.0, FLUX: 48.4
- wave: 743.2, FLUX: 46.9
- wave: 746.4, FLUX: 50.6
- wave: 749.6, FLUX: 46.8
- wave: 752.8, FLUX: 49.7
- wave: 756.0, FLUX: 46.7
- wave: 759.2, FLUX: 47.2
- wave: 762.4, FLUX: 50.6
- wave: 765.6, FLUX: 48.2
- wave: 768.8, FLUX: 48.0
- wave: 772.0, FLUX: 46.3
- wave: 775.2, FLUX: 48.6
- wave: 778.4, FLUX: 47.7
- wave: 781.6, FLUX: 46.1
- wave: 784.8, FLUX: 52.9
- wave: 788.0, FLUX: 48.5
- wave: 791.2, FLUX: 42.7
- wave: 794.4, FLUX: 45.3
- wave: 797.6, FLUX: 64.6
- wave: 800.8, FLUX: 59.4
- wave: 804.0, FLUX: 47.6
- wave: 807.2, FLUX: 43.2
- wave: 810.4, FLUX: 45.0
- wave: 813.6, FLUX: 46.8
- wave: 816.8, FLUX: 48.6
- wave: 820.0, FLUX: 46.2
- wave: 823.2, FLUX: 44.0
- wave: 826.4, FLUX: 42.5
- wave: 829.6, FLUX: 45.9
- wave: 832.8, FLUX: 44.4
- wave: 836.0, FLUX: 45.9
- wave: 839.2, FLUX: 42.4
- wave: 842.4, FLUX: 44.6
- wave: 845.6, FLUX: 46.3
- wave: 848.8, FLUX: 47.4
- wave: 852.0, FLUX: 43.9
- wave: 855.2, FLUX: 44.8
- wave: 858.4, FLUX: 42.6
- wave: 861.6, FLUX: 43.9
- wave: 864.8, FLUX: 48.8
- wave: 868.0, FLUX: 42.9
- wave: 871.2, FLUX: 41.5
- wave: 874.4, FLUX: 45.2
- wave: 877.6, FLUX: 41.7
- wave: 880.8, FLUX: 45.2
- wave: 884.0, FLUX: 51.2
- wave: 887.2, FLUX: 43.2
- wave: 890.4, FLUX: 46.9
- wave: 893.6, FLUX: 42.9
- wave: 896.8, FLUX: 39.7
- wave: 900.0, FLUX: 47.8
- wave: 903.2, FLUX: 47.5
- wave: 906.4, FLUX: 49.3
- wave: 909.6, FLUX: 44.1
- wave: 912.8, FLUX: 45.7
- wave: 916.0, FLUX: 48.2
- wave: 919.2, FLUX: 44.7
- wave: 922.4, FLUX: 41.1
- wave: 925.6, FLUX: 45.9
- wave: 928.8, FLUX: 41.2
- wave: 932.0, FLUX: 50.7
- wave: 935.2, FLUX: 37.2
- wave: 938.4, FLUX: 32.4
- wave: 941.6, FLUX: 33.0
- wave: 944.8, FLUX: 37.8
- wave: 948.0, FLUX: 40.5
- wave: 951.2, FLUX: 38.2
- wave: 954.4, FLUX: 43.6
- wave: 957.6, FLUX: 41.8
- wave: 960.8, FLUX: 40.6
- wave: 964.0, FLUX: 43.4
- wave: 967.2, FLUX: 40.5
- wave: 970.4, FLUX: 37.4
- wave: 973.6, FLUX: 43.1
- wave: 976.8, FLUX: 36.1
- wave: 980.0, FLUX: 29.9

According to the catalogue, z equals 0.22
